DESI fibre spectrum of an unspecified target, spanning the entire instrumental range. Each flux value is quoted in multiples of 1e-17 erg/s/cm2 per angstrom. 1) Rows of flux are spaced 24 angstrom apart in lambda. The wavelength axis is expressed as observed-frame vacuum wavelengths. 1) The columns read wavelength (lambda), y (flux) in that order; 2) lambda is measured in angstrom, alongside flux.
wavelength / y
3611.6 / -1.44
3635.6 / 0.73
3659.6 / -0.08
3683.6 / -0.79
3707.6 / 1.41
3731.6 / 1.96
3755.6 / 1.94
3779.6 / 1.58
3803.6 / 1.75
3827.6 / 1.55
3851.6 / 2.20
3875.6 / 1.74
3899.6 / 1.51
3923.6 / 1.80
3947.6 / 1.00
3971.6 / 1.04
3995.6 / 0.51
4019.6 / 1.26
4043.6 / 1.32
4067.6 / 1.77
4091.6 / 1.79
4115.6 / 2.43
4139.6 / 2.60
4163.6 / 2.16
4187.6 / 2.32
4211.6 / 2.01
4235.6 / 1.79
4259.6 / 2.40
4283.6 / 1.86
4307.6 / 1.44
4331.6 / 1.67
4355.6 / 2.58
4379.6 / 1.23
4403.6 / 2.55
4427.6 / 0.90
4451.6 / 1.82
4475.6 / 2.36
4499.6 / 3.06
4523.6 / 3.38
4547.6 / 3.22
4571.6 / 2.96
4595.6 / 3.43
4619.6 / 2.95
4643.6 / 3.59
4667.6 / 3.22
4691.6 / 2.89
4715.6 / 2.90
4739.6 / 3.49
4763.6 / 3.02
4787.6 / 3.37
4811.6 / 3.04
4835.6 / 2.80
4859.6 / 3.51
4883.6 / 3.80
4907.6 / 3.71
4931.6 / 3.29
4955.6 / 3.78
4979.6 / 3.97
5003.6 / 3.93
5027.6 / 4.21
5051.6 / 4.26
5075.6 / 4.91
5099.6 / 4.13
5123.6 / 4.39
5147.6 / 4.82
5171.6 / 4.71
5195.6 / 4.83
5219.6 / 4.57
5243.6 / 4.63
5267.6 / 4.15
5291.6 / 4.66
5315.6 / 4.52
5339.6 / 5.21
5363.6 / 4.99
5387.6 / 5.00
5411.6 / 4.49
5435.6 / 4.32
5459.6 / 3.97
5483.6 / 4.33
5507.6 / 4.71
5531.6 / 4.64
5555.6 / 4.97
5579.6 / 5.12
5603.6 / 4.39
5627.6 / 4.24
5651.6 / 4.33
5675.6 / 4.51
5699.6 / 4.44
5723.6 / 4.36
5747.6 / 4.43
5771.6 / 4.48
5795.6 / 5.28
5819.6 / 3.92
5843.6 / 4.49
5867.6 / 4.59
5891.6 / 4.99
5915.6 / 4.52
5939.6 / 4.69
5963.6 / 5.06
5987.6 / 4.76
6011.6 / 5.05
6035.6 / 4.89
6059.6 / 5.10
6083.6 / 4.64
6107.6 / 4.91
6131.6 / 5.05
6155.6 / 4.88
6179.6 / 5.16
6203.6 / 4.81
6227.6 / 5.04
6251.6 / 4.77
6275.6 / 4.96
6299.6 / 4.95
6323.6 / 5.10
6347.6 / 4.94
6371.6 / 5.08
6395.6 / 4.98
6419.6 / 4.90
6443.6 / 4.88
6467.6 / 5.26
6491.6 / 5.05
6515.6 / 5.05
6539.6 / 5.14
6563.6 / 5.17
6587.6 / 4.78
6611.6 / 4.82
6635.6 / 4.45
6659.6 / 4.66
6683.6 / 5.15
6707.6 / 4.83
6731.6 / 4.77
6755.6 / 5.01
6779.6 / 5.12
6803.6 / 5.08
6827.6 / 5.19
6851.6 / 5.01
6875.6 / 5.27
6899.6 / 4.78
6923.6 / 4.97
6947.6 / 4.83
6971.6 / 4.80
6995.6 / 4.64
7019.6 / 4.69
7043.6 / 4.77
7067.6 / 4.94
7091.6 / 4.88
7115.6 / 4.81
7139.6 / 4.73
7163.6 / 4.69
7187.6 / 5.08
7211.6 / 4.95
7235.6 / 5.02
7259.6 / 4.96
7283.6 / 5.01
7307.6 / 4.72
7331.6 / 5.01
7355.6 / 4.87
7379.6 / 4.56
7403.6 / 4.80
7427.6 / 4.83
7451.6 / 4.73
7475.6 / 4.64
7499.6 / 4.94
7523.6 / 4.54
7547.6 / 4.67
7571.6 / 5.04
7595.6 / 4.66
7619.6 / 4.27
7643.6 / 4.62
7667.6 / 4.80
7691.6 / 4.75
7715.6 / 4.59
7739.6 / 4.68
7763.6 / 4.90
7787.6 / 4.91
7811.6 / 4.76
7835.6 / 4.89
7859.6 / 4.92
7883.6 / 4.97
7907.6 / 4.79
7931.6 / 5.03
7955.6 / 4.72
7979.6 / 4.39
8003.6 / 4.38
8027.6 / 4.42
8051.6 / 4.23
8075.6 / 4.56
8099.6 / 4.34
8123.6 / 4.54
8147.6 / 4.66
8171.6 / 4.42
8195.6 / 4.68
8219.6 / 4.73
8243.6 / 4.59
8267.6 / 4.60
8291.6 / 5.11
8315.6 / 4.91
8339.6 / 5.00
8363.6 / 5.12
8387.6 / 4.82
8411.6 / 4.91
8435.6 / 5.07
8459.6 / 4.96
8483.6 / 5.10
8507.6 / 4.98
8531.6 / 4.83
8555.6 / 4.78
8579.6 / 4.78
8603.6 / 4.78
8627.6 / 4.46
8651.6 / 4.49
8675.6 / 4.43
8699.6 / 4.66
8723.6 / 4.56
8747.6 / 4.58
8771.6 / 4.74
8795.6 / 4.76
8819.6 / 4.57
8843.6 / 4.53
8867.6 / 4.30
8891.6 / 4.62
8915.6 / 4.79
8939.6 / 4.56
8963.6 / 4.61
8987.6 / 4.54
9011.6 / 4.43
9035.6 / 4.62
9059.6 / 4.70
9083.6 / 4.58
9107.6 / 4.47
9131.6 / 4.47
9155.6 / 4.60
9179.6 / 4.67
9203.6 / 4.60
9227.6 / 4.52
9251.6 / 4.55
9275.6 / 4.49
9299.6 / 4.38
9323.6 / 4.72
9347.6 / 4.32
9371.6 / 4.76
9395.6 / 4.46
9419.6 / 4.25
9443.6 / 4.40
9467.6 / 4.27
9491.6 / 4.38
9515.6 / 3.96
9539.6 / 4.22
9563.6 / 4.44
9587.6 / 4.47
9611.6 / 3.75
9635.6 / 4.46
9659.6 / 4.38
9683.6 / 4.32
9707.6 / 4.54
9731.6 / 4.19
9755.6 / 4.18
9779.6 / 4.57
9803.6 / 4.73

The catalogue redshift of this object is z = 0.12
